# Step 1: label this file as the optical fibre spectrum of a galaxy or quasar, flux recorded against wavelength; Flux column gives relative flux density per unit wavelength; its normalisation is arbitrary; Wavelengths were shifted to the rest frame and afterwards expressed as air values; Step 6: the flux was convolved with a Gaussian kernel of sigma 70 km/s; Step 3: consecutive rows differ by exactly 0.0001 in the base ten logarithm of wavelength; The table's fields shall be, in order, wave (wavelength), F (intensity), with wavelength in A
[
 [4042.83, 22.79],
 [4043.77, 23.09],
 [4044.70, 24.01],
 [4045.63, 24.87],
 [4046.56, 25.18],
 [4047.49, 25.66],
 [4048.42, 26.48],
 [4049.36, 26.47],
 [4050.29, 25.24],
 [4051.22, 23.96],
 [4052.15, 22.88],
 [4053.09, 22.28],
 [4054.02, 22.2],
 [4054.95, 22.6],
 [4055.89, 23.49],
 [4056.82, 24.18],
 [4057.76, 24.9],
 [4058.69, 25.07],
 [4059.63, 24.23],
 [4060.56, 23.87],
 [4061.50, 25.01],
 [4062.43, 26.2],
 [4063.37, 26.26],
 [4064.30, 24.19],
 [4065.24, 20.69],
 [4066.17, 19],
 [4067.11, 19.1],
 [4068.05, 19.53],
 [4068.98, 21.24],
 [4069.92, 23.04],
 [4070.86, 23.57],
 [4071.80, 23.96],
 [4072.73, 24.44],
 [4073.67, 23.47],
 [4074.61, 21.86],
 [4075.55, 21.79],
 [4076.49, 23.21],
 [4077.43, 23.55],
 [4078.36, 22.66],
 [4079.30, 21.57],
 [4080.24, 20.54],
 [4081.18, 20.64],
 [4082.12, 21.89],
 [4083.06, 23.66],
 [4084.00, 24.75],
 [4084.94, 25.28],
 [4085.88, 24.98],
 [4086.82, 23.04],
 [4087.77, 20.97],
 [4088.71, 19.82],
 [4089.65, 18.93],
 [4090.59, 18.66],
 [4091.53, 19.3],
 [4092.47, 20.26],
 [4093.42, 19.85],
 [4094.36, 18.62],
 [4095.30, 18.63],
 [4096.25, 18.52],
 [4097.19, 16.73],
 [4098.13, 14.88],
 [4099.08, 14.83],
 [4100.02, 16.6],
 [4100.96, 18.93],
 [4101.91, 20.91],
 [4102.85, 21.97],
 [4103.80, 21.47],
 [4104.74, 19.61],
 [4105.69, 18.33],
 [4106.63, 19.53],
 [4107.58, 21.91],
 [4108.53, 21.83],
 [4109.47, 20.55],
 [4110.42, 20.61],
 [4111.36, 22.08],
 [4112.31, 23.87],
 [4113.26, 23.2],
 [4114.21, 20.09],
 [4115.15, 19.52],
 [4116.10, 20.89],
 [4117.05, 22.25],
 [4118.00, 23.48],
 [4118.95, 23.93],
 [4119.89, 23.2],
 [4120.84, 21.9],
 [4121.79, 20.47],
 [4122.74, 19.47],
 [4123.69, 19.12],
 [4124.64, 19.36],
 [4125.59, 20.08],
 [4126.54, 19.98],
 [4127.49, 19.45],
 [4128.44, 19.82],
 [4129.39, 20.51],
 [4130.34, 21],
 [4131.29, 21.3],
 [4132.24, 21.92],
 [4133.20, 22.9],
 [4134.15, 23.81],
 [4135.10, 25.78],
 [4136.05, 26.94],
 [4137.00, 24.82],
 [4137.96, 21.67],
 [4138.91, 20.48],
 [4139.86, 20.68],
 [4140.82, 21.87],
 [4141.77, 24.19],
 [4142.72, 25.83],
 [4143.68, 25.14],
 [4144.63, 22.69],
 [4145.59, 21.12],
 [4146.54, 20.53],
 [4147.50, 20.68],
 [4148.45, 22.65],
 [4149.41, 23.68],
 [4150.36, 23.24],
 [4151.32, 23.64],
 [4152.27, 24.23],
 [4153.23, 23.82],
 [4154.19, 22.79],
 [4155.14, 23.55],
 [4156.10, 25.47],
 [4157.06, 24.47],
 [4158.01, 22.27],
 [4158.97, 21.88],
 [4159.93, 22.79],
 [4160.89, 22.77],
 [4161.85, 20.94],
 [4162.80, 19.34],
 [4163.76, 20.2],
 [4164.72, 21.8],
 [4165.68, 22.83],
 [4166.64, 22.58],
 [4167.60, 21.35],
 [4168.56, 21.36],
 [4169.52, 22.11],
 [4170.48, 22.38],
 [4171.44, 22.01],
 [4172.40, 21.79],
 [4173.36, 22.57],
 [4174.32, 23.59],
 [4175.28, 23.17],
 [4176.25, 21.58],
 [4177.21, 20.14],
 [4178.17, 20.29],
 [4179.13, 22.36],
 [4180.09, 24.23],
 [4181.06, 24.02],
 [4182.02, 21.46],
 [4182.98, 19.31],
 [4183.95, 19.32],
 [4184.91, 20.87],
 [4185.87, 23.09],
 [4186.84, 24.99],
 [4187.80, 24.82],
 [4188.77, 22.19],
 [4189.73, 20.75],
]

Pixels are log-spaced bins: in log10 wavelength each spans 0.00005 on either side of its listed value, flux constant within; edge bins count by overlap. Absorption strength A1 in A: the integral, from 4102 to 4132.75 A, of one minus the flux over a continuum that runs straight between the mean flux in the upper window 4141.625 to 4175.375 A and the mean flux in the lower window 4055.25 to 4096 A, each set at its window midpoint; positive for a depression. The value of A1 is 1.97 A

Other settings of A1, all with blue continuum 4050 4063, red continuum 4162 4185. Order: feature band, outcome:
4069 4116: 4.7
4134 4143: -0.5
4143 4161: -0.8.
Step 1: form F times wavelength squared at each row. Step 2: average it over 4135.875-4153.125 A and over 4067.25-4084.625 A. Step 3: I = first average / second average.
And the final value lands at 1.06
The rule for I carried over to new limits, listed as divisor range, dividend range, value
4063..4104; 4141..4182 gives 1.11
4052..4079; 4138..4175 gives 1.02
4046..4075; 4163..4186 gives 0.98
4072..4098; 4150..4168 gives 1.10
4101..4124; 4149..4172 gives 1.09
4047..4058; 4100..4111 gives 0.86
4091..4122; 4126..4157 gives 1.14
